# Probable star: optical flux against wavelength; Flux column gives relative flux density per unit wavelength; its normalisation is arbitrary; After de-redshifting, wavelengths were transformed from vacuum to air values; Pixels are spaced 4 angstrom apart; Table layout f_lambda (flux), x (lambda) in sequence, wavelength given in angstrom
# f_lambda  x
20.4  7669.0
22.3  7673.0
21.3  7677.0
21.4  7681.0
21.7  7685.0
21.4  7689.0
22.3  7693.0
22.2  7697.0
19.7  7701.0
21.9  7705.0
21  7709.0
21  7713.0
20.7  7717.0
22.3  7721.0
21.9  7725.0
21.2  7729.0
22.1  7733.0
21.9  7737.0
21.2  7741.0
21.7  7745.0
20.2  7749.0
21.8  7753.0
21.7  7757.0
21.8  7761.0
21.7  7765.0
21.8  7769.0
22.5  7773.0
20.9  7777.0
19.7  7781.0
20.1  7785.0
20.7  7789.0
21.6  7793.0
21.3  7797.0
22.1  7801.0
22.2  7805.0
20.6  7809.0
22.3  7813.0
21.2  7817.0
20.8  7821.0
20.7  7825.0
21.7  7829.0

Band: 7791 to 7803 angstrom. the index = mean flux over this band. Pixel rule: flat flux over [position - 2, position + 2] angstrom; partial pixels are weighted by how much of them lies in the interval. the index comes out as 21.7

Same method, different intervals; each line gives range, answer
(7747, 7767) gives 21.4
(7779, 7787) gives 19.9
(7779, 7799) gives 20.7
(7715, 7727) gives 21.6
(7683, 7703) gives 21.5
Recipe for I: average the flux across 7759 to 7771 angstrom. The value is 21.8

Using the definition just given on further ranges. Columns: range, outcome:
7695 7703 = 20.9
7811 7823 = 21.4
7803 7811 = 21.4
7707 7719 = 20.9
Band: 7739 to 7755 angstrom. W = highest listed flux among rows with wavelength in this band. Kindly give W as 21.8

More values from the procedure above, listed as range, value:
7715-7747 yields 22.3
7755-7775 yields 22.5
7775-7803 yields 22.1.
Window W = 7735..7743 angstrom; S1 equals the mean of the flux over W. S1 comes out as 21.5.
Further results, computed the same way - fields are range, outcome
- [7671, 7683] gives 21.7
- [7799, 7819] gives 21.7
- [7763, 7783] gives 21.3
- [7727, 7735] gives 21.6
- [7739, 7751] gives 21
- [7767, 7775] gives 22.1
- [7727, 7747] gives 21.6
